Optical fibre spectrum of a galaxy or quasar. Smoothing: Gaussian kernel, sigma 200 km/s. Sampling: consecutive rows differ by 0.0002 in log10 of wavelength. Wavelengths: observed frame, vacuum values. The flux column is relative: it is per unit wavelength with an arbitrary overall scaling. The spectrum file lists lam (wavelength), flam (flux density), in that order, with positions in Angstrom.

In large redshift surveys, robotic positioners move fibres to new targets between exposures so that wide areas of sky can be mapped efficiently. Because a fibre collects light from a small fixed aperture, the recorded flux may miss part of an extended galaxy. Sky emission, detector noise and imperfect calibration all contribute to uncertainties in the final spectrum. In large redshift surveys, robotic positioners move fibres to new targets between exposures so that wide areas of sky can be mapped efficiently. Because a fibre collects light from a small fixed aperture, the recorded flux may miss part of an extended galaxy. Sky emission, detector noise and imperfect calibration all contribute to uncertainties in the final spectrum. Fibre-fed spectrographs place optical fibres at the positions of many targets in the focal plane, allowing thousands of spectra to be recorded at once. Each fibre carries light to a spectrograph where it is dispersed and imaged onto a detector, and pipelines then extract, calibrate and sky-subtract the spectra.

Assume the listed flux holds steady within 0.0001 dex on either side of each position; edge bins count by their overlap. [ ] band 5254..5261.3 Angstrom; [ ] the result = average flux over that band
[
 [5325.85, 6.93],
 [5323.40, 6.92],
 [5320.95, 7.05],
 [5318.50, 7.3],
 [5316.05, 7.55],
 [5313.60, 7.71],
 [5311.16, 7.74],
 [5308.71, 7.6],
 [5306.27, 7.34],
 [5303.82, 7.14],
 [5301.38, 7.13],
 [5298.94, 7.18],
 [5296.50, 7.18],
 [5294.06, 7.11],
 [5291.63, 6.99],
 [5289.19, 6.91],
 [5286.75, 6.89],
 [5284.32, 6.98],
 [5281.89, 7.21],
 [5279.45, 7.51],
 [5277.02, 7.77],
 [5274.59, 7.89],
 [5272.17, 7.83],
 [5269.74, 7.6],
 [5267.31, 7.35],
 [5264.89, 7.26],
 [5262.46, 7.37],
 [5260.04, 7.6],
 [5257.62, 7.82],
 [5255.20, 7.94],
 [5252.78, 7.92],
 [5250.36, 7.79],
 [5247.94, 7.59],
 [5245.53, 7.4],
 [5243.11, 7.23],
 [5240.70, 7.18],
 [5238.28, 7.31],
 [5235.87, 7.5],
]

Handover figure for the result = 7.79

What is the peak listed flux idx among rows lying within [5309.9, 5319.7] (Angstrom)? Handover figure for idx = 7.74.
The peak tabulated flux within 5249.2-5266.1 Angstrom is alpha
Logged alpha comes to 7.94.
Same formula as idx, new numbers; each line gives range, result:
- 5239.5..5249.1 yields 7.59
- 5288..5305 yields 7.18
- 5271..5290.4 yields 7.89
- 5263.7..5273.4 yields 7.83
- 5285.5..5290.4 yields 6.91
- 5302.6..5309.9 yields 7.6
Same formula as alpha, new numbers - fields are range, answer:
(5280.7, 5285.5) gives 7.21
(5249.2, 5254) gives 7.92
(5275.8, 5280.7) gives 7.77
